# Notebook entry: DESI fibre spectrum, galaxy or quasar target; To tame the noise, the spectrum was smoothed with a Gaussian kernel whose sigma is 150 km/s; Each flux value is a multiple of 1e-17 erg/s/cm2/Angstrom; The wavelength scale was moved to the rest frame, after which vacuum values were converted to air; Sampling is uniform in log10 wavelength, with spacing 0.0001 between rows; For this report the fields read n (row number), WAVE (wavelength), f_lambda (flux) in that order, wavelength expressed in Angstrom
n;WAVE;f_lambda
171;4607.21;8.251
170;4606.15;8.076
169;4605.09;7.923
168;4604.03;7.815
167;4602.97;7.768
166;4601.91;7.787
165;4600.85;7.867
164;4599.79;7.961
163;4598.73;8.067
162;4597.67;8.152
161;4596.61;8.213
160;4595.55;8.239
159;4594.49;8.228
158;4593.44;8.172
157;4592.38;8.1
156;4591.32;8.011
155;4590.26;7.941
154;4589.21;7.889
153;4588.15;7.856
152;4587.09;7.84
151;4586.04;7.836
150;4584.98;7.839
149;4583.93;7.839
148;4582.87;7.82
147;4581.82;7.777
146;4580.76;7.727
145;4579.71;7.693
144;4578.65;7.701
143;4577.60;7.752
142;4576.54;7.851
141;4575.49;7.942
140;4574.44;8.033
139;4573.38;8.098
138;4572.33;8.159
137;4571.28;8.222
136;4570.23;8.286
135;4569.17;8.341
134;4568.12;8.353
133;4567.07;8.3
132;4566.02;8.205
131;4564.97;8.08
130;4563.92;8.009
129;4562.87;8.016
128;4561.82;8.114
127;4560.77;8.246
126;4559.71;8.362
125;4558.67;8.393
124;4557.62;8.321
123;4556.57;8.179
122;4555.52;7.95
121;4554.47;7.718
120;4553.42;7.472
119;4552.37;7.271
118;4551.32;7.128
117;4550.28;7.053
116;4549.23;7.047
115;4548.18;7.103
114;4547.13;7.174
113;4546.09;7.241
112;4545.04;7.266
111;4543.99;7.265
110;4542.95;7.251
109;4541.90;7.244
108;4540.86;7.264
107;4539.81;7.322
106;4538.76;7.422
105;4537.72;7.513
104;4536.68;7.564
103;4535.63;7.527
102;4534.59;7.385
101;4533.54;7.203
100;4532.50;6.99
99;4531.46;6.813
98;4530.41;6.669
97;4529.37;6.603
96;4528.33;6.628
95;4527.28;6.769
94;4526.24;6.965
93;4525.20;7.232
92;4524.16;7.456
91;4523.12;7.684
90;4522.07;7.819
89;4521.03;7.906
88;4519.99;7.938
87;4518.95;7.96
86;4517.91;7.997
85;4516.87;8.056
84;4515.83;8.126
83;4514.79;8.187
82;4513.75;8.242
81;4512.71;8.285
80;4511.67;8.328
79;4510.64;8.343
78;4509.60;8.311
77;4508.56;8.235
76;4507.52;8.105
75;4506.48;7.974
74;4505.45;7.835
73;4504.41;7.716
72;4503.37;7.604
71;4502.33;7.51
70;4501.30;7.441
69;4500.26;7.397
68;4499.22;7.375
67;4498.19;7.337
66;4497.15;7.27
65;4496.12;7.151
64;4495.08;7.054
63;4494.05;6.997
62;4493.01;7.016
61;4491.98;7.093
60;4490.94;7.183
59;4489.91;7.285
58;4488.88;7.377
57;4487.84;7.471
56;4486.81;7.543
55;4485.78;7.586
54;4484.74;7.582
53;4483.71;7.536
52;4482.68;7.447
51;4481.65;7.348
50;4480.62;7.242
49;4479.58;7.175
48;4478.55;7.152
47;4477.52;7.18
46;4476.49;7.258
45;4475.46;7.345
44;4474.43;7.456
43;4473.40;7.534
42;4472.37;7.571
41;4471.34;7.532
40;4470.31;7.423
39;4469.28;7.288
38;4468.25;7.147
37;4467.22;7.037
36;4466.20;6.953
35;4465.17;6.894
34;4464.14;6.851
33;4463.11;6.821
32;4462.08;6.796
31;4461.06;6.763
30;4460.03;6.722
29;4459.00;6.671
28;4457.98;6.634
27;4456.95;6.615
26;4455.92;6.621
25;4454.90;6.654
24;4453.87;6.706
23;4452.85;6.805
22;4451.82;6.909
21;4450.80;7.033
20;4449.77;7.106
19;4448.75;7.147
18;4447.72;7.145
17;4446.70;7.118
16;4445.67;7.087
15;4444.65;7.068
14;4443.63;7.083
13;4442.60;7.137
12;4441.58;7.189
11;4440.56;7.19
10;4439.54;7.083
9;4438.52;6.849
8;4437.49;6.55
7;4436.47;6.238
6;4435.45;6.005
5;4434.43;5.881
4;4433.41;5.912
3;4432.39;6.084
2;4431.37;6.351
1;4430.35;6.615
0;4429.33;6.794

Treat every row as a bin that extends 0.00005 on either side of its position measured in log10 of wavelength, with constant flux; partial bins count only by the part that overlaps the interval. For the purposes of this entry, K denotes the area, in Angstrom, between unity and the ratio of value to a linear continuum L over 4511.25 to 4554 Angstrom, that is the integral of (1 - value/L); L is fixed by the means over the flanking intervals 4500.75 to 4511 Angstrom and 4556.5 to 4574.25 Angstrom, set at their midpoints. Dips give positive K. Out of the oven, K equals 3.27 Angstrom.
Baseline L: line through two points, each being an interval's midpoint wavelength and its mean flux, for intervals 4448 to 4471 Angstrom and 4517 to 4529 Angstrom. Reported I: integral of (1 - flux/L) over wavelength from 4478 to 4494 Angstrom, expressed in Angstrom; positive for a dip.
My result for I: -0.40 Angstrom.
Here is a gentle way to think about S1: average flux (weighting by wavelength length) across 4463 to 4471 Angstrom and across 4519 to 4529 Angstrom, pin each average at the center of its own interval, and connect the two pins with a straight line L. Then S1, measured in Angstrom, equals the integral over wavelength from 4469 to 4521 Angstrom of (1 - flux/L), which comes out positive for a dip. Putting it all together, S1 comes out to -2.6 Angstrom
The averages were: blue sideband 7.07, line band 7.59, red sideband 7.39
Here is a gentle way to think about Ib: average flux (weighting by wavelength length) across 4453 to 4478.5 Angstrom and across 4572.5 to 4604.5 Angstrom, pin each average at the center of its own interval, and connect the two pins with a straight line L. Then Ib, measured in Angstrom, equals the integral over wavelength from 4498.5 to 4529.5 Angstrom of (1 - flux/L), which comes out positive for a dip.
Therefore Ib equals -1.6 Angstrom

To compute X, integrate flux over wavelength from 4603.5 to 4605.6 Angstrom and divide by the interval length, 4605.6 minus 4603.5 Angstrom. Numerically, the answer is 7.87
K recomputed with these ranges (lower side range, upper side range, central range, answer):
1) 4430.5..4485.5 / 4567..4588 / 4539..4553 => 0.9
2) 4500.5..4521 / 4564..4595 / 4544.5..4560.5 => 0.8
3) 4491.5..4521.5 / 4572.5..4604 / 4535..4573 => 0.6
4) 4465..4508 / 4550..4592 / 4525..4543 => 1.3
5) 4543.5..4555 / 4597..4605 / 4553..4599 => -2.7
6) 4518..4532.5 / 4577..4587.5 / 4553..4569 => -1.1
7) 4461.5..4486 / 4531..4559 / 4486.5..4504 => 0.0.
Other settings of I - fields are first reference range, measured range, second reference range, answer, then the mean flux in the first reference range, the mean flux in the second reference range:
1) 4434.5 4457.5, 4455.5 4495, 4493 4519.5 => 0.78 Angstrom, 6.86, 7.78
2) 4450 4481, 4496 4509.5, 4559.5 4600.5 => -0.54 Angstrom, 7.03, 8.03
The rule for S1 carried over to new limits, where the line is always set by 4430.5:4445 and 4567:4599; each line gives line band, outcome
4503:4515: -1.3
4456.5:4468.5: 0.1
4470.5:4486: -0.9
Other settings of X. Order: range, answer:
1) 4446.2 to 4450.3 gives 7.12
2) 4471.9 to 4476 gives 7.48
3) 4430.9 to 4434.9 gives 6.06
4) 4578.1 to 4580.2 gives 7.69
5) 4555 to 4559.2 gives 8.23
